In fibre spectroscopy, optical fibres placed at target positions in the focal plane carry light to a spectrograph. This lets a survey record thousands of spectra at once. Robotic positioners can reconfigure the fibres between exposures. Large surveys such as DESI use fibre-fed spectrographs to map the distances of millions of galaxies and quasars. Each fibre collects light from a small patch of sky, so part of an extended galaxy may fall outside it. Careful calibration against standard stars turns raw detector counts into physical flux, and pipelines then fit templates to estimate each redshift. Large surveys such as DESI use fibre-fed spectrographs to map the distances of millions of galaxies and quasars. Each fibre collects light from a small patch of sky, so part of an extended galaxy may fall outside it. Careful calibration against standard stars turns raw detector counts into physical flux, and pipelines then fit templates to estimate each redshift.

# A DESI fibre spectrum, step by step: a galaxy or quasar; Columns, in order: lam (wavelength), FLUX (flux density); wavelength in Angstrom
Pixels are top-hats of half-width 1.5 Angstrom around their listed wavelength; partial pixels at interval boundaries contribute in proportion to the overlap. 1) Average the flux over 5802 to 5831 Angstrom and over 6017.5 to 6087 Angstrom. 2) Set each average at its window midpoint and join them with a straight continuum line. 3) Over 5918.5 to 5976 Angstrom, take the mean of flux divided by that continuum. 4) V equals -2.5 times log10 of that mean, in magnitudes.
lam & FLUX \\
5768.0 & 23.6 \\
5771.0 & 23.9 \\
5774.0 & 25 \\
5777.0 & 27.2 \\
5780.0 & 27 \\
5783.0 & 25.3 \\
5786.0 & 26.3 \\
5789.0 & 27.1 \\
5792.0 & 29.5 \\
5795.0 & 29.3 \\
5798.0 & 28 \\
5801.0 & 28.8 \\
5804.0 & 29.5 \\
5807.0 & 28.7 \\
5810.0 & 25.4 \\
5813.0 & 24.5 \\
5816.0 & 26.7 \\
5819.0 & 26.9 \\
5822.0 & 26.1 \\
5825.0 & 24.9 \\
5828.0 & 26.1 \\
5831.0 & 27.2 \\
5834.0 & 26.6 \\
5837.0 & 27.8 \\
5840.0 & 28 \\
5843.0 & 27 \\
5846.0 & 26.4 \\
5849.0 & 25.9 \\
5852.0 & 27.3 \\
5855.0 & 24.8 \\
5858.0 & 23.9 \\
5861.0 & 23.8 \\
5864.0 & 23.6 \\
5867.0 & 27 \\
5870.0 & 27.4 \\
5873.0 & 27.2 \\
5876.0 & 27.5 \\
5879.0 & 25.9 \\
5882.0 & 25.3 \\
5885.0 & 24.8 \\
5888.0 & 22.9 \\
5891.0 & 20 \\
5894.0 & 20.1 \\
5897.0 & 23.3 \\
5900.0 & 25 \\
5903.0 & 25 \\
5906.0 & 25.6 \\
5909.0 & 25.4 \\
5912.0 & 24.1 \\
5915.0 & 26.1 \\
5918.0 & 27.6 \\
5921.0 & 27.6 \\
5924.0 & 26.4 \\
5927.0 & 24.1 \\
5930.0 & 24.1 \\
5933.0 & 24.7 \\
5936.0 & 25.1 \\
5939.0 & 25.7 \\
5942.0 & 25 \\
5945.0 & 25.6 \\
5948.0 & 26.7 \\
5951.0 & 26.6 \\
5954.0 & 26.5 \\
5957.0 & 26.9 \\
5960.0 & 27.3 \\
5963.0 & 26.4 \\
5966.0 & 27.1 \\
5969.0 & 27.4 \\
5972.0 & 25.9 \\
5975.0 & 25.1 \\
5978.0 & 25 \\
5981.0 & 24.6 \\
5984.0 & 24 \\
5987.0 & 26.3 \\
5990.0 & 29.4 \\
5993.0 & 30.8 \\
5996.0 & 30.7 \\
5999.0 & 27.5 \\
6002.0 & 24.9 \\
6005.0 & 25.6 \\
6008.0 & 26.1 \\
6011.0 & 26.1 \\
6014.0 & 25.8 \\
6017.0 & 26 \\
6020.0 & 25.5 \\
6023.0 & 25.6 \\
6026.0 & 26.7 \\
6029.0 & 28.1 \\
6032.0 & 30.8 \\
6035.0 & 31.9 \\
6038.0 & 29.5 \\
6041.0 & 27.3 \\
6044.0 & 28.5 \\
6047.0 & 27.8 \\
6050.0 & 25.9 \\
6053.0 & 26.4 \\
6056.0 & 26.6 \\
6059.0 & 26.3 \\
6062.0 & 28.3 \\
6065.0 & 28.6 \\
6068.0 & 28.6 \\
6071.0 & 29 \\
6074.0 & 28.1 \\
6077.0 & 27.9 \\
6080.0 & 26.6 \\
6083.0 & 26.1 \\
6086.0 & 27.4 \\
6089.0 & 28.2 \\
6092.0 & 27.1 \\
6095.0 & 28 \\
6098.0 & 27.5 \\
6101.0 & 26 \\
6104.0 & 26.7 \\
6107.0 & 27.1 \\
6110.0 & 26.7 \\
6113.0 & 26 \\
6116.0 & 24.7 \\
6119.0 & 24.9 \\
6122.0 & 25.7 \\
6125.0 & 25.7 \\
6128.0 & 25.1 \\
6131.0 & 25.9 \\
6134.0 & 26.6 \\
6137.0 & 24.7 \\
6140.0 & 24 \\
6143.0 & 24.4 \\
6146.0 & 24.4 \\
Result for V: 0.048 mag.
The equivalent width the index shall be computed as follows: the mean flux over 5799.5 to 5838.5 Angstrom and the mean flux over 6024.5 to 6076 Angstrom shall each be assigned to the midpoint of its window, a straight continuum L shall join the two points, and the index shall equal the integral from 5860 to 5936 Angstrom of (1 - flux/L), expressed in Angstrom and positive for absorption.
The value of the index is 6.4 Angstrom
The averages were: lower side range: 26.9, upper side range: 28.1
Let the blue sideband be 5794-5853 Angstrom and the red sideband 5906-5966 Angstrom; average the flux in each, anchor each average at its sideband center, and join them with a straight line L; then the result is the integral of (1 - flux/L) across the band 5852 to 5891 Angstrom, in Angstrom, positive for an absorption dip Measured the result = 1.98 Angstrom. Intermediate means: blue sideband 27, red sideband 25.9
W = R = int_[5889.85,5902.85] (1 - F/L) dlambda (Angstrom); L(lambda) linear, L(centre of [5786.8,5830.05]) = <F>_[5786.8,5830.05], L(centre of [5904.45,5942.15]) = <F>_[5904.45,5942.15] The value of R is 1.7 Angstrom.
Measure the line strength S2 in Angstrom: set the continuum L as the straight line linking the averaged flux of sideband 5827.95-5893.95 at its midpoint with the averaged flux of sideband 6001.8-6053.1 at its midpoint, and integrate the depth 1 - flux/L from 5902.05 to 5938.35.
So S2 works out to 1.0 Angstrom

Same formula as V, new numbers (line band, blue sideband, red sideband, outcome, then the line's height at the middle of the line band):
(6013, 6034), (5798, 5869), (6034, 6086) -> 0.02 mag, 27.6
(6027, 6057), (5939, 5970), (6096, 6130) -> -0.08 mag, 26.2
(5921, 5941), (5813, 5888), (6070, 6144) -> 0.04 mag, 26.2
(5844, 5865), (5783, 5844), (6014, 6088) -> 0.09 mag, 27.3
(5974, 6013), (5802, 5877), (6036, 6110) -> 0.02 mag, 27.1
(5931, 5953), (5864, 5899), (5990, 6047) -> 0.02 mag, 26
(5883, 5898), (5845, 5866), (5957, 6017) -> 0.15 mag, 25.5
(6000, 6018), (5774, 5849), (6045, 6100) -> 0.06 mag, 27.4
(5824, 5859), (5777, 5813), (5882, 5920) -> -0.01 mag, 26.1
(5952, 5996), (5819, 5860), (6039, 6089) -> 0.01 mag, 27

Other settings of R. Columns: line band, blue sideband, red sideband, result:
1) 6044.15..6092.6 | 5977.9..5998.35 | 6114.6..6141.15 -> -2.4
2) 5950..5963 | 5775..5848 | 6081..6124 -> 0.0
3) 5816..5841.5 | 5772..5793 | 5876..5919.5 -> -0.9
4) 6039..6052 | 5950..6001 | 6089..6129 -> -0.4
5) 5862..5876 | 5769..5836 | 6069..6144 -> 0.2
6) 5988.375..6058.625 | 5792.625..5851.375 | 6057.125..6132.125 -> -1.5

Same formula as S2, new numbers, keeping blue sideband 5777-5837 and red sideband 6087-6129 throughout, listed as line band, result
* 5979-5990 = 0.5 Angstrom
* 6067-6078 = -0.8 Angstrom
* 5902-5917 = 0.8 Angstrom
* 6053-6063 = -0.1 Angstrom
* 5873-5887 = 0.5 Angstrom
